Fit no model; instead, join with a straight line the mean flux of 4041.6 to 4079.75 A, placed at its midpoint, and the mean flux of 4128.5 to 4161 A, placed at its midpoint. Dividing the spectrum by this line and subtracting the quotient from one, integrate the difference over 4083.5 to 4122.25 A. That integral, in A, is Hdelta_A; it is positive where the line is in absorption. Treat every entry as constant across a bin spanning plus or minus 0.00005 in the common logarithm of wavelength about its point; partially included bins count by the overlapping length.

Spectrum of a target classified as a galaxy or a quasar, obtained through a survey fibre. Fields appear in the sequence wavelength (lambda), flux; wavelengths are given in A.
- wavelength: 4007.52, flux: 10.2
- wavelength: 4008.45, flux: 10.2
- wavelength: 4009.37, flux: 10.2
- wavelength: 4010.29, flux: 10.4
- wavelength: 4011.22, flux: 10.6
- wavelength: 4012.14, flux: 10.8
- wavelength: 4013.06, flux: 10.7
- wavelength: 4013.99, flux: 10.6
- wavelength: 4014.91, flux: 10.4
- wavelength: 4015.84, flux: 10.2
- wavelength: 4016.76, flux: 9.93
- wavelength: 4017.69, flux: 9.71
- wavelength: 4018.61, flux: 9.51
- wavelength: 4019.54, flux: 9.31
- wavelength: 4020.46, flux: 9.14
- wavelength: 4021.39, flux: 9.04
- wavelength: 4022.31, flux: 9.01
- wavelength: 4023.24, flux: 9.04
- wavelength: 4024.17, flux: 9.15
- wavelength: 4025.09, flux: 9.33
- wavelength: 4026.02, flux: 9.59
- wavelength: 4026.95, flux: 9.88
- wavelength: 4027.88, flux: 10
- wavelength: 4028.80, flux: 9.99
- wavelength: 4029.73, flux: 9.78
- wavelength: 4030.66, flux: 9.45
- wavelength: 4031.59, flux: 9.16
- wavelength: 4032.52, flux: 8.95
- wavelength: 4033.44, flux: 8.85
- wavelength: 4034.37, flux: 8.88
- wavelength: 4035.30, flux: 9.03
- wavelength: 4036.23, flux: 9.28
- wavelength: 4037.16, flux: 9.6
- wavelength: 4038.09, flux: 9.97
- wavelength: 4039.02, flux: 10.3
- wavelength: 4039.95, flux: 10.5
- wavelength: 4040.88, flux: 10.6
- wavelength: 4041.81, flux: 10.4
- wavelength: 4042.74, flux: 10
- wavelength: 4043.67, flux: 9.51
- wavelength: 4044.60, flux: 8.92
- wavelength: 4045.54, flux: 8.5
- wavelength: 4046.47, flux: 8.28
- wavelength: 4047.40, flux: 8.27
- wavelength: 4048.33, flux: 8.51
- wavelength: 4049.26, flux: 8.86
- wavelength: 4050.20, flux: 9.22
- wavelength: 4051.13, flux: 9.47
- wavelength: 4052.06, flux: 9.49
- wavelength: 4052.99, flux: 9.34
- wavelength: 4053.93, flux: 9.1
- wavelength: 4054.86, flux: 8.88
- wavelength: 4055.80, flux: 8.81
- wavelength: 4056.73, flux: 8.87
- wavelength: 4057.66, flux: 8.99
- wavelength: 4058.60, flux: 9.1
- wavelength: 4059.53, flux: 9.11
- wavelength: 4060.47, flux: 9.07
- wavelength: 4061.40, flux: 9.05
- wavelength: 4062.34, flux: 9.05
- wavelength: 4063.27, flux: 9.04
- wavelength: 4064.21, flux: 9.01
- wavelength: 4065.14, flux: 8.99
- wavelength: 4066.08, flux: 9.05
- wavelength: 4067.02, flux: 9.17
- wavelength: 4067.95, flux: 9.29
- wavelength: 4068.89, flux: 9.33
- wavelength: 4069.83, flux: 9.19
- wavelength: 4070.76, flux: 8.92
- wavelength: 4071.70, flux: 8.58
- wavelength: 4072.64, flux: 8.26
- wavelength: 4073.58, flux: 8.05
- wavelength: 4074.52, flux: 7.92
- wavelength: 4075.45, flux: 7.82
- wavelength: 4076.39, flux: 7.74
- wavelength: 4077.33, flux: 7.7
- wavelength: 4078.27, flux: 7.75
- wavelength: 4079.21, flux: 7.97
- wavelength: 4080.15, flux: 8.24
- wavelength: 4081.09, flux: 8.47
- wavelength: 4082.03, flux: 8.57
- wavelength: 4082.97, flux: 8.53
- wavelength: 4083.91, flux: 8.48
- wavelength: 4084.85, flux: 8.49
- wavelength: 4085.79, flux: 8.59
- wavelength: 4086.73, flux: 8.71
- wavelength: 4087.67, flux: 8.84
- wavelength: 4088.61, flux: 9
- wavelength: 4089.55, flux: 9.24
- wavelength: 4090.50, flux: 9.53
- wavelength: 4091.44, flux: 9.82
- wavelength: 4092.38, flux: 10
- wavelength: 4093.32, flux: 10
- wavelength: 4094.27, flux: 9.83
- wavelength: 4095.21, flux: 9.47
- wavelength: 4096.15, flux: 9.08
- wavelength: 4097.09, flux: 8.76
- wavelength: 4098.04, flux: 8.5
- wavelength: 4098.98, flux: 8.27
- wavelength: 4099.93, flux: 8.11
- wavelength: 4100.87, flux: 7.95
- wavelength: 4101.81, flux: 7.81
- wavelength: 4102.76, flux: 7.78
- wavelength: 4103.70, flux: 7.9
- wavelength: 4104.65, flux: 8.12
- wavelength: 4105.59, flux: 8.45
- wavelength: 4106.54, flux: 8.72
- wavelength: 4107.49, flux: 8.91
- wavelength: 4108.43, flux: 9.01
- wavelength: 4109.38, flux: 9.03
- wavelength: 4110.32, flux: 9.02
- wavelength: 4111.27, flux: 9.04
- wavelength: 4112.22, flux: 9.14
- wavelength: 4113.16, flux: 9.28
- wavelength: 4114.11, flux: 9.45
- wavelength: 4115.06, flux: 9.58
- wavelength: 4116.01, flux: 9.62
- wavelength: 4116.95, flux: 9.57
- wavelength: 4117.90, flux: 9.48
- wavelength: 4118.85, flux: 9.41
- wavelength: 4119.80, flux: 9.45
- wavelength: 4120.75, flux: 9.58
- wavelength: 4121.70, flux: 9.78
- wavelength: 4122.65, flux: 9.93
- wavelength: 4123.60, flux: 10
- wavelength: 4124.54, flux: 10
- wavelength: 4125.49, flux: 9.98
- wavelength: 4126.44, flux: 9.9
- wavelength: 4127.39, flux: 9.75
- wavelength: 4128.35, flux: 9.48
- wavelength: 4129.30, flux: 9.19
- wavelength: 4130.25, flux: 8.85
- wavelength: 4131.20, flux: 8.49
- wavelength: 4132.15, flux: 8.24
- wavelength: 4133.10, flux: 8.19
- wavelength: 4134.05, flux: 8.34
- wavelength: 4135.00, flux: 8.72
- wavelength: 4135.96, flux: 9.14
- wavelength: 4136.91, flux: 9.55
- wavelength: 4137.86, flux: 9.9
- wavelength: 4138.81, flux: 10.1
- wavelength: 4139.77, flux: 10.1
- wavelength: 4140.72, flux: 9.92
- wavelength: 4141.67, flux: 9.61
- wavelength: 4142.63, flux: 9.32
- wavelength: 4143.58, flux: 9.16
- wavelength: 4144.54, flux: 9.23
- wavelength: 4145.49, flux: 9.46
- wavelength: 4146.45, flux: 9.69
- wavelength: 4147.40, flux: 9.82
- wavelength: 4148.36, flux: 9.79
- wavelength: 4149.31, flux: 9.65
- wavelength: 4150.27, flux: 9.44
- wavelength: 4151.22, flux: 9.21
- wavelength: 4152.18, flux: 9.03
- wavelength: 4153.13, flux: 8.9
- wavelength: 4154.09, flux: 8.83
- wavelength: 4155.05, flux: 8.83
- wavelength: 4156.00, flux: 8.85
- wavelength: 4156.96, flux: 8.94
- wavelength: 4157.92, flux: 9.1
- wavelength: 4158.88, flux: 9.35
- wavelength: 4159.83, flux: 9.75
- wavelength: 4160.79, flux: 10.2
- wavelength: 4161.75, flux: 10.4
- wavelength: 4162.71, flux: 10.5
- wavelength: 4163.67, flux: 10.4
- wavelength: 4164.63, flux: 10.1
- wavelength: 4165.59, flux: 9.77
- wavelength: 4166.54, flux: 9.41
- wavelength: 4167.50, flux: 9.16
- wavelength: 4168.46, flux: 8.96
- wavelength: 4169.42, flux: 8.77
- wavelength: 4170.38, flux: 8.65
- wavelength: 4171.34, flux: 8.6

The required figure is 0.2 A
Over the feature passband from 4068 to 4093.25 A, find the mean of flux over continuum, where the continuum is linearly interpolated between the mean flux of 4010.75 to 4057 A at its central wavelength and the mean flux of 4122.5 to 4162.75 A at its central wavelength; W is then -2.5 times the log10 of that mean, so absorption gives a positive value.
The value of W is 0.098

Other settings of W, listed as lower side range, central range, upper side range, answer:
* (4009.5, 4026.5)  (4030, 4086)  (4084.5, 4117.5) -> 0.053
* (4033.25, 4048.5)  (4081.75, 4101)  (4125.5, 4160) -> 0.045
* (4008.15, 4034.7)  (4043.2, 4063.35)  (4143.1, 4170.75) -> 0.079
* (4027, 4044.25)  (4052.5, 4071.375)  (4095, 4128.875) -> 0.048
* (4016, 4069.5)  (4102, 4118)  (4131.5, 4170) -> 0.053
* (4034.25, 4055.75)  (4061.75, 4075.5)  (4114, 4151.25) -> 0.067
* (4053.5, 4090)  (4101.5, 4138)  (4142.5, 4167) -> 0.005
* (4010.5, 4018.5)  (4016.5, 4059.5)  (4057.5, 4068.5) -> 0.044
